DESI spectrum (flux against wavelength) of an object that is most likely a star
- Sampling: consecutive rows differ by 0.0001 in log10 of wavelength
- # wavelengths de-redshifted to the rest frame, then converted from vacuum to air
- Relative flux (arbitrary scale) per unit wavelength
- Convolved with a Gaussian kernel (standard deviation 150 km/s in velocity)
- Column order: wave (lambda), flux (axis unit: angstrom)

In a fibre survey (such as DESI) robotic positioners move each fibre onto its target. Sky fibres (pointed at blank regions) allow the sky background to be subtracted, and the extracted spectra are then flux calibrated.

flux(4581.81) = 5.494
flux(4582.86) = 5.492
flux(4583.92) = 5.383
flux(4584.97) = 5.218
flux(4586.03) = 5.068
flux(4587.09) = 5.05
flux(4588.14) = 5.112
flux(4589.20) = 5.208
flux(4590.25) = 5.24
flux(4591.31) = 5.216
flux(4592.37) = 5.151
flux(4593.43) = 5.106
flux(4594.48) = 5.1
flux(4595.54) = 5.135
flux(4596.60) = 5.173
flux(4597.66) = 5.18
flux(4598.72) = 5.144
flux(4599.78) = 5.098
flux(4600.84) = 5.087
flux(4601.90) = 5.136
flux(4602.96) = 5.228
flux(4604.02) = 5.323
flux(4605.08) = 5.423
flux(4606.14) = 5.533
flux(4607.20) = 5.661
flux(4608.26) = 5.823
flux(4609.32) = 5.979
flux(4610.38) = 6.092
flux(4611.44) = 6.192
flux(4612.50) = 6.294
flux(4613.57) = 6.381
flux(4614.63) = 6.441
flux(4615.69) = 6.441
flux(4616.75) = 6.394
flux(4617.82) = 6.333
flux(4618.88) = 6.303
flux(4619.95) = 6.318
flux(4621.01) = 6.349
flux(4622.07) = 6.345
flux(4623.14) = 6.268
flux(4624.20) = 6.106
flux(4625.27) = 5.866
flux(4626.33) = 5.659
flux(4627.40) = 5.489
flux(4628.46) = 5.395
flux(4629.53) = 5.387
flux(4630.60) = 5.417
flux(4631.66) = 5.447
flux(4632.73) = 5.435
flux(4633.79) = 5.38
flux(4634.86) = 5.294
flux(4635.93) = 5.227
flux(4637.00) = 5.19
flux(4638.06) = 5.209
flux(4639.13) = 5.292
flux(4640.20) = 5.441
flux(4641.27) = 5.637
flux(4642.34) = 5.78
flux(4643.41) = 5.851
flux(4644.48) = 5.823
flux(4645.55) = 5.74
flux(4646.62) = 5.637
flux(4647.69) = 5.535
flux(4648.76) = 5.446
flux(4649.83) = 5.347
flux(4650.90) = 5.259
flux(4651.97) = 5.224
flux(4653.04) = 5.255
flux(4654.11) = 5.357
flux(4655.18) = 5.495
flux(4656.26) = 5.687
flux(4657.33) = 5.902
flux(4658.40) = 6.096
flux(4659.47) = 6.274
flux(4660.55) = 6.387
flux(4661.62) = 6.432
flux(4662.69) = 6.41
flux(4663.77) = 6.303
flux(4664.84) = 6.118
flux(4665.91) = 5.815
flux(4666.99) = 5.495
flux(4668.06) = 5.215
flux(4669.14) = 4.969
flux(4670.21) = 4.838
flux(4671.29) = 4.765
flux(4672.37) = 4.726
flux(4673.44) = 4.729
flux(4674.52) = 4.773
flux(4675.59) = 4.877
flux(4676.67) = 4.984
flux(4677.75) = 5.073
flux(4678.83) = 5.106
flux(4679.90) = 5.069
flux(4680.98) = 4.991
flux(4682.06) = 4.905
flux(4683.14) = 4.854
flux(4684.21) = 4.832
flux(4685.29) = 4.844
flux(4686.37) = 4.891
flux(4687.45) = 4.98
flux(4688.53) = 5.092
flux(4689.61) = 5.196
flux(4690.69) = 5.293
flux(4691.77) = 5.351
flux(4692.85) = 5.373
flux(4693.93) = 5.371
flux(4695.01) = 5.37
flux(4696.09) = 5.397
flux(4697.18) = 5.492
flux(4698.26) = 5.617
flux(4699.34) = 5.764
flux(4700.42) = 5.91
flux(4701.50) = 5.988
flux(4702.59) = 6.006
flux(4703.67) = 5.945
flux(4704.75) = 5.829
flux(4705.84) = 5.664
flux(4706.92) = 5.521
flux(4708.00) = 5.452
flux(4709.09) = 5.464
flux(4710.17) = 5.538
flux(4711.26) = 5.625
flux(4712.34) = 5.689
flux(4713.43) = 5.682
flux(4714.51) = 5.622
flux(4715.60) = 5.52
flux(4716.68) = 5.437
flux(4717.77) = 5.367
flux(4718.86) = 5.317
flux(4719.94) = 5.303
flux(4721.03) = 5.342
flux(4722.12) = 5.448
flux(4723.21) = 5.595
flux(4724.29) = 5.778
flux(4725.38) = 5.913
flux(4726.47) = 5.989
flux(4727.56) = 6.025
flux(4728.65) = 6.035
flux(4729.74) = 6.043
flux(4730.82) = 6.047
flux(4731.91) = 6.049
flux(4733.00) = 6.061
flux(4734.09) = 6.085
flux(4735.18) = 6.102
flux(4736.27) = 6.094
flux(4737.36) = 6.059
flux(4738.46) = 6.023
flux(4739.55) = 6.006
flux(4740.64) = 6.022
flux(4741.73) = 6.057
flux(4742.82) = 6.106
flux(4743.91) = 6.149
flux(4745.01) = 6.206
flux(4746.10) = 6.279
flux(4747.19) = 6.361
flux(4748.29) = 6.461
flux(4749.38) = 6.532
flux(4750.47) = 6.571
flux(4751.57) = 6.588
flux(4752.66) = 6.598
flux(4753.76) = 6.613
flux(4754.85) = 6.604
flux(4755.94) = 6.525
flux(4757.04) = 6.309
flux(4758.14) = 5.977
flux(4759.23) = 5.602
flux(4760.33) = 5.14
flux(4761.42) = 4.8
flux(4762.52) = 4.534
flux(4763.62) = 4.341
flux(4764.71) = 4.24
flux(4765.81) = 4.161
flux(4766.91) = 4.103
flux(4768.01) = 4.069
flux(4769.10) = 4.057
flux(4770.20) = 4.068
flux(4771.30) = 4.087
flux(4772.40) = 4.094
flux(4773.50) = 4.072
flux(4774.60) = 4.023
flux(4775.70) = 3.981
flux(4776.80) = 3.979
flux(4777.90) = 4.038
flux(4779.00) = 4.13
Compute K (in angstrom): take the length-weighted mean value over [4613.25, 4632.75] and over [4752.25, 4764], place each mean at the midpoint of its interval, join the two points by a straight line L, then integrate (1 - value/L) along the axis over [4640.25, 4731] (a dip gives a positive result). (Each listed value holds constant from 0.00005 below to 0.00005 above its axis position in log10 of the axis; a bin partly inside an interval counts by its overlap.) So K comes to 5.8 angstrom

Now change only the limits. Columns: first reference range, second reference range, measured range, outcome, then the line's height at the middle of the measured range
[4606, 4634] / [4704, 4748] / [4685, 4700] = 1.5 angstrom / 5.87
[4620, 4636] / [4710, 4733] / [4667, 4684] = 2.3 angstrom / 5.7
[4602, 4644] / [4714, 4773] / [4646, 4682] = 1.9 angstrom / 5.73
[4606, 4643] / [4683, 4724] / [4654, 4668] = -0.8 angstrom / 5.65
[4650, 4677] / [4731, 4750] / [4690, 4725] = 1.8 angstrom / 5.87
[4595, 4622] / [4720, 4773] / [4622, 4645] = 0.8 angstrom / 5.76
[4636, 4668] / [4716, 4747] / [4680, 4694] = 1.7 angstrom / 5.78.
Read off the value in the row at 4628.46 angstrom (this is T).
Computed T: 5.395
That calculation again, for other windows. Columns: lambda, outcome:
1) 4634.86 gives 5.294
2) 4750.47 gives 6.571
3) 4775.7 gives 3.981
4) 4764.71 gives 4.24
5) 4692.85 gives 5.373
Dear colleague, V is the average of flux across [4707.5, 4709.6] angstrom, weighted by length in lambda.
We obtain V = 5.44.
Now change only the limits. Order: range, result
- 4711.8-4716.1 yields 5.63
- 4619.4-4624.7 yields 6.28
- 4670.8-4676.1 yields 4.78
